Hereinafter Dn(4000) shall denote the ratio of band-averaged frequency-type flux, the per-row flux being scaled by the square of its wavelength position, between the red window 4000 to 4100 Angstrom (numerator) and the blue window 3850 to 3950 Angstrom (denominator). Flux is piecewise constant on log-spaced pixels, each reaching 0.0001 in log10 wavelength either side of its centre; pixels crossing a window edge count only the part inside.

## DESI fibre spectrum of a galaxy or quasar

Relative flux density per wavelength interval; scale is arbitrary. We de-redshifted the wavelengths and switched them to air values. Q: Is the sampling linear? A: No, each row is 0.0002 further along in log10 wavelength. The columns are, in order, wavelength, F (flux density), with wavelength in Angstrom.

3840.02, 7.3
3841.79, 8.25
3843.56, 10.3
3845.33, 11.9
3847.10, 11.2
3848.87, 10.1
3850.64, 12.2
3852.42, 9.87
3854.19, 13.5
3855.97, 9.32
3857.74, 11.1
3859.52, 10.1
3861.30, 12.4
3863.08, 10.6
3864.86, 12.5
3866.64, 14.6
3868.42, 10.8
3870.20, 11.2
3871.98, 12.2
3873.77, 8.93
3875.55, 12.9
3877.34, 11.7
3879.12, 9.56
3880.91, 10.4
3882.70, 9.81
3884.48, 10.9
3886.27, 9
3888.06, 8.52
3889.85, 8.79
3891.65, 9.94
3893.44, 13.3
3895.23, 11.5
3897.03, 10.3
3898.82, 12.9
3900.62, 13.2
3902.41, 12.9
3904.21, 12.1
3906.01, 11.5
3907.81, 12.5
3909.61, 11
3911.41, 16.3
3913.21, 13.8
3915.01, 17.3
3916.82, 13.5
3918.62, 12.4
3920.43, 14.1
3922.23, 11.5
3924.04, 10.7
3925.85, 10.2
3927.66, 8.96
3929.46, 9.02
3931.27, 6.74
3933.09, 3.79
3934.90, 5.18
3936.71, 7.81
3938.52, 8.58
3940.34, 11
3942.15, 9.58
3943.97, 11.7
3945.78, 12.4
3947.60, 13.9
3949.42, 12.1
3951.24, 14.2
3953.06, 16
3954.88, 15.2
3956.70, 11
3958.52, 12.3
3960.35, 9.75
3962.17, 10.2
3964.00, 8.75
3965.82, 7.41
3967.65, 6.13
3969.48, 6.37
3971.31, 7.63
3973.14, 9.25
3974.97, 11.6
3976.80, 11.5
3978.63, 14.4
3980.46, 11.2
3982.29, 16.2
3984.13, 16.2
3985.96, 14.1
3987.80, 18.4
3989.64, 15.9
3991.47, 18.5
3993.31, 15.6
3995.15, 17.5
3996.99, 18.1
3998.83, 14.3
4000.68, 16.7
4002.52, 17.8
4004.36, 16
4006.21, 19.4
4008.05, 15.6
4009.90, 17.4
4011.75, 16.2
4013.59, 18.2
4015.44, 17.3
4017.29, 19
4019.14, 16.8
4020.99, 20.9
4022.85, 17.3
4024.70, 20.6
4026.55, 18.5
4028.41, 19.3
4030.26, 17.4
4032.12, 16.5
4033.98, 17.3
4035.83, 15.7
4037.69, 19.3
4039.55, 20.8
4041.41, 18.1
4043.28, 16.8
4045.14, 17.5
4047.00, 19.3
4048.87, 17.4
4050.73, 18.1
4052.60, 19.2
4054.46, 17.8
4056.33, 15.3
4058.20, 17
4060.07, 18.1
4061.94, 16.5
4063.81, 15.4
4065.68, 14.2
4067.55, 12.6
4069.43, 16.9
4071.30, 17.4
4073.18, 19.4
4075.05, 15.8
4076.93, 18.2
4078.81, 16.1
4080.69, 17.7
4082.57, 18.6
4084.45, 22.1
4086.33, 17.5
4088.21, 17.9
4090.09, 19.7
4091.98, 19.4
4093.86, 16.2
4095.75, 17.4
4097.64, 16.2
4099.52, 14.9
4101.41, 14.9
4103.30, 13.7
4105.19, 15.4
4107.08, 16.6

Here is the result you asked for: 1.71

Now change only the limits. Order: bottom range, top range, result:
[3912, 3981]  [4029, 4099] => 1.73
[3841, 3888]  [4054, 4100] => 1.75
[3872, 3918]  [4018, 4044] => 1.67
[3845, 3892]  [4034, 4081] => 1.74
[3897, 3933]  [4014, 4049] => 1.62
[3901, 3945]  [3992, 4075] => 1.68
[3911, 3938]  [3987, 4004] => 1.66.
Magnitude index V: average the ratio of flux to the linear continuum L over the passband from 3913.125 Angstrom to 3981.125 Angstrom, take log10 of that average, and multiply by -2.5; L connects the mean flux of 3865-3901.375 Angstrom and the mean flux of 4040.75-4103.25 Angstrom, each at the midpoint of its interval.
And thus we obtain 0.22 mag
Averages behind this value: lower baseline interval 11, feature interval 10.7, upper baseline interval 17.2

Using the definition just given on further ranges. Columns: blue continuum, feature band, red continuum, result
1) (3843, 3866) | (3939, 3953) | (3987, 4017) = 0.211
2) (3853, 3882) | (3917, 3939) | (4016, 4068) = 0.409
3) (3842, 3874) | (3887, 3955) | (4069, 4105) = 0.136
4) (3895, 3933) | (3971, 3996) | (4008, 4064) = 0.074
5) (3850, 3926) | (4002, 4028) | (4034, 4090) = -0.129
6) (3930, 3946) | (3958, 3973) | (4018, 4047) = 0.295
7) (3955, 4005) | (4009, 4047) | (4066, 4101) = -0.198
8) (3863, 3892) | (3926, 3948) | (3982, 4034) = 0.467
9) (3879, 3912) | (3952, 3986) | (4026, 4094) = 0.244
